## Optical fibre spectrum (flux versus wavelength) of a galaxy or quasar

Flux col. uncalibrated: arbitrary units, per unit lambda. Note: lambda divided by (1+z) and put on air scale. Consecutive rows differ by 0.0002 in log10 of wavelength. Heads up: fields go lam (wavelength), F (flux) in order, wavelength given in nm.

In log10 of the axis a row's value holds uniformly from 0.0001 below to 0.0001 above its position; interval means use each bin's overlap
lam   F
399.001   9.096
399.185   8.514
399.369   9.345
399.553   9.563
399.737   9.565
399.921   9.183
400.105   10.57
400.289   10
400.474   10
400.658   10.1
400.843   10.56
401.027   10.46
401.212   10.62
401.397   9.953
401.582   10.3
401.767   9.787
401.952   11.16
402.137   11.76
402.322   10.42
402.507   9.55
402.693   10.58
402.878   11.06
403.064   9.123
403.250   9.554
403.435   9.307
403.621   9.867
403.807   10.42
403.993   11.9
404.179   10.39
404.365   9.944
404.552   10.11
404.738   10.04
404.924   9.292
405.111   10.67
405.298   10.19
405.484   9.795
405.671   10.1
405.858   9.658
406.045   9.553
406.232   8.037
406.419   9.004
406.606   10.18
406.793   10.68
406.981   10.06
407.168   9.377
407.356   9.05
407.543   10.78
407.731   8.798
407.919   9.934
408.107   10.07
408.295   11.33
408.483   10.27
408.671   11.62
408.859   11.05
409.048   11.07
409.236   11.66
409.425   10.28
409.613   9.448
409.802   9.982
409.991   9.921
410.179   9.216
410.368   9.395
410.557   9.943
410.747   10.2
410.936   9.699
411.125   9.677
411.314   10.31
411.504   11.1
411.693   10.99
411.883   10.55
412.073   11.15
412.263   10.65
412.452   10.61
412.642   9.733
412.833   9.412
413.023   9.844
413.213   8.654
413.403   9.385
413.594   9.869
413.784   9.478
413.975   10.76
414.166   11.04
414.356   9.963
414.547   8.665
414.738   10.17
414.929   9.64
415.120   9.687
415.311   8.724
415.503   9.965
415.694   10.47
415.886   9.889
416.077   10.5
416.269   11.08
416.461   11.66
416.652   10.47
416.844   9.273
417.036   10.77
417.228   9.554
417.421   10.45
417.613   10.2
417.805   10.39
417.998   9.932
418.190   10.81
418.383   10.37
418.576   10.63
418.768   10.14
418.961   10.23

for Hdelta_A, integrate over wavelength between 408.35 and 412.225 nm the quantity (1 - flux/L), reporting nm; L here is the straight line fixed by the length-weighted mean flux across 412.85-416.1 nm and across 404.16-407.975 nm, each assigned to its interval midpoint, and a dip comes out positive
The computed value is -0.24 nm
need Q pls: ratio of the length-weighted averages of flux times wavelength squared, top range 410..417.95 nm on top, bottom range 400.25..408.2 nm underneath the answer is 1.1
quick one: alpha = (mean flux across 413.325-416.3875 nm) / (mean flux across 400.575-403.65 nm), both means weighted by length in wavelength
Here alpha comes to 1.0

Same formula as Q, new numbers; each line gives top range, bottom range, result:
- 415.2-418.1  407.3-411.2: 1.04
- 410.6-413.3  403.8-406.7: 1.06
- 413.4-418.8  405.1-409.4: 1.05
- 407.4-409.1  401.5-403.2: 1.04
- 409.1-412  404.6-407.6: 1.06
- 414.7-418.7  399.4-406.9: 1.08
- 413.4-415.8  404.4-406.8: 1.05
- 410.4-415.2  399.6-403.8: 1.04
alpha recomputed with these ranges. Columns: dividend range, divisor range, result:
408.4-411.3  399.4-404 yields 1.01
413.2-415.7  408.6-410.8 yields 0.95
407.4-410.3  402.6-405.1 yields 1.02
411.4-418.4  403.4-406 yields 1.00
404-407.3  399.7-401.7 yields 0.97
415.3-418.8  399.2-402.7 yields 1.02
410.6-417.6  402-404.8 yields 0.98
